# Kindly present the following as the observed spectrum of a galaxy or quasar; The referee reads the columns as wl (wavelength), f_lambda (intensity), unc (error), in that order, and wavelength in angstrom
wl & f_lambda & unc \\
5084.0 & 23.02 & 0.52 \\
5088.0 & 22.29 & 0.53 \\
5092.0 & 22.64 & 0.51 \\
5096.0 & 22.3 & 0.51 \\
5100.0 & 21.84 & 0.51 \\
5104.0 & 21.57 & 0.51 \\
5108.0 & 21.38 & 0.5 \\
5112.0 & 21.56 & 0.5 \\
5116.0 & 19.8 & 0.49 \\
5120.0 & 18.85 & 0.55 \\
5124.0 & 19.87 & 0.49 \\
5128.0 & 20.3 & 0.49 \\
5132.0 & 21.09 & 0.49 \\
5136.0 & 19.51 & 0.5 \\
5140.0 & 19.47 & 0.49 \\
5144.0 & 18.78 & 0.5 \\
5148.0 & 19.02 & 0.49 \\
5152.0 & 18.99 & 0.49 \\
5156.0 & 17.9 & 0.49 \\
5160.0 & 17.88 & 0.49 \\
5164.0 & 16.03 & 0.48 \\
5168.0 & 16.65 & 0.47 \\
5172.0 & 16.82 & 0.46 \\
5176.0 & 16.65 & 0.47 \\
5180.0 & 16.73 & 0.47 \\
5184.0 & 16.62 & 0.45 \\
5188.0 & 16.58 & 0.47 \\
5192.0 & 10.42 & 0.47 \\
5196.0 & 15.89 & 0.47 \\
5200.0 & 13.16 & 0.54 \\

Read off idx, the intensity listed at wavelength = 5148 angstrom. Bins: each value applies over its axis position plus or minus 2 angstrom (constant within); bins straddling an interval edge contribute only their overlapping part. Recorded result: 19.02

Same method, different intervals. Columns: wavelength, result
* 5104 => 21.57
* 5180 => 16.73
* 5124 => 19.87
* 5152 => 18.99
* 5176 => 16.65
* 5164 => 16.03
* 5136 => 19.51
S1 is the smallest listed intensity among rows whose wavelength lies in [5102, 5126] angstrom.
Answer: 18.85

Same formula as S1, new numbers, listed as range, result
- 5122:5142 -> 19.47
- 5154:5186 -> 16.03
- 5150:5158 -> 17.9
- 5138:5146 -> 18.78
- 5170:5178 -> 16.65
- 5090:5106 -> 21.57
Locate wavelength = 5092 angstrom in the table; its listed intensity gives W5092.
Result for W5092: 22.64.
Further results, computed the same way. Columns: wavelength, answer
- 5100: 21.84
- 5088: 22.29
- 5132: 21.09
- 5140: 19.47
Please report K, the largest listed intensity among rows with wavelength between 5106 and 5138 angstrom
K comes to 21.56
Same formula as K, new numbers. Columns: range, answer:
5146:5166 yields 19.02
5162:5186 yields 16.82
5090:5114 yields 22.64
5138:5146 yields 19.47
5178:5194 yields 16.73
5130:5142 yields 21.09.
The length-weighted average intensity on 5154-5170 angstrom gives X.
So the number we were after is 17.1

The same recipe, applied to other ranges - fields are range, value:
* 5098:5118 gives 21.2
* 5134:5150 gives 19.2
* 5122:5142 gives 20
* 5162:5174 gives 16.5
